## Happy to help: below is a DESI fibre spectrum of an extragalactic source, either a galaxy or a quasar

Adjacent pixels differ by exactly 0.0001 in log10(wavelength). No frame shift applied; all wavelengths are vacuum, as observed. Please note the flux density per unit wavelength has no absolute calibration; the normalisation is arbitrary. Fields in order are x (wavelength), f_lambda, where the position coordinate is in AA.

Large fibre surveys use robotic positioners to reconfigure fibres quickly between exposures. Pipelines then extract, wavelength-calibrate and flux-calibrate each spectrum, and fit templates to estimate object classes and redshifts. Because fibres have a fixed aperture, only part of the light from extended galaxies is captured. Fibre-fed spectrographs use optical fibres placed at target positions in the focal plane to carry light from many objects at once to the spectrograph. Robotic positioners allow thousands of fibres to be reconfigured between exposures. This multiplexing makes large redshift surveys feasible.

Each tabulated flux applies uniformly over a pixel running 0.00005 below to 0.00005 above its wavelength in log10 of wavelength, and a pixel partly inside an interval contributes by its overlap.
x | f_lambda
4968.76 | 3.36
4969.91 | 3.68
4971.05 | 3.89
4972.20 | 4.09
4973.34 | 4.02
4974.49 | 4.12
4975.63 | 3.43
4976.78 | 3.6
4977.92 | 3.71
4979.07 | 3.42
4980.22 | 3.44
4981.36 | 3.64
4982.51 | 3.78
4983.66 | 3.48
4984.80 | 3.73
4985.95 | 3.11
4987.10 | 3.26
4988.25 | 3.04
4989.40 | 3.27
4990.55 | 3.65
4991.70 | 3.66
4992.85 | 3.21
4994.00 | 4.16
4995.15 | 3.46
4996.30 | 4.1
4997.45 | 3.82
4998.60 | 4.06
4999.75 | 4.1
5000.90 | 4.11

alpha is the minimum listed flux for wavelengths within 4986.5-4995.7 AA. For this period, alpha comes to 3.04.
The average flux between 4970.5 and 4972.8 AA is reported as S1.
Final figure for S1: 3.99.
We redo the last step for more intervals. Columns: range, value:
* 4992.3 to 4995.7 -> 3.61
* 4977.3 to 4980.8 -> 3.53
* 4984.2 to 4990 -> 3.28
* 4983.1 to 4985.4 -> 3.61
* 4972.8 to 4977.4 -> 3.79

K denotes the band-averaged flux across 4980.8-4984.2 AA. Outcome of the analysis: 3.63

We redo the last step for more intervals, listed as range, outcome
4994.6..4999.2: 3.87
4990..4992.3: 3.65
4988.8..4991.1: 3.45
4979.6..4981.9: 3.54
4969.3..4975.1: 3.95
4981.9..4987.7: 3.47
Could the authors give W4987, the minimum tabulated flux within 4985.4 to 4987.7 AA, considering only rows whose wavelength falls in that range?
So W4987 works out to 3.11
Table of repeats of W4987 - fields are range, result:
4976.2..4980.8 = 3.42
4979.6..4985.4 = 3.44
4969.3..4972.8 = 3.68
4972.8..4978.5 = 3.43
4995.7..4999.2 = 3.82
